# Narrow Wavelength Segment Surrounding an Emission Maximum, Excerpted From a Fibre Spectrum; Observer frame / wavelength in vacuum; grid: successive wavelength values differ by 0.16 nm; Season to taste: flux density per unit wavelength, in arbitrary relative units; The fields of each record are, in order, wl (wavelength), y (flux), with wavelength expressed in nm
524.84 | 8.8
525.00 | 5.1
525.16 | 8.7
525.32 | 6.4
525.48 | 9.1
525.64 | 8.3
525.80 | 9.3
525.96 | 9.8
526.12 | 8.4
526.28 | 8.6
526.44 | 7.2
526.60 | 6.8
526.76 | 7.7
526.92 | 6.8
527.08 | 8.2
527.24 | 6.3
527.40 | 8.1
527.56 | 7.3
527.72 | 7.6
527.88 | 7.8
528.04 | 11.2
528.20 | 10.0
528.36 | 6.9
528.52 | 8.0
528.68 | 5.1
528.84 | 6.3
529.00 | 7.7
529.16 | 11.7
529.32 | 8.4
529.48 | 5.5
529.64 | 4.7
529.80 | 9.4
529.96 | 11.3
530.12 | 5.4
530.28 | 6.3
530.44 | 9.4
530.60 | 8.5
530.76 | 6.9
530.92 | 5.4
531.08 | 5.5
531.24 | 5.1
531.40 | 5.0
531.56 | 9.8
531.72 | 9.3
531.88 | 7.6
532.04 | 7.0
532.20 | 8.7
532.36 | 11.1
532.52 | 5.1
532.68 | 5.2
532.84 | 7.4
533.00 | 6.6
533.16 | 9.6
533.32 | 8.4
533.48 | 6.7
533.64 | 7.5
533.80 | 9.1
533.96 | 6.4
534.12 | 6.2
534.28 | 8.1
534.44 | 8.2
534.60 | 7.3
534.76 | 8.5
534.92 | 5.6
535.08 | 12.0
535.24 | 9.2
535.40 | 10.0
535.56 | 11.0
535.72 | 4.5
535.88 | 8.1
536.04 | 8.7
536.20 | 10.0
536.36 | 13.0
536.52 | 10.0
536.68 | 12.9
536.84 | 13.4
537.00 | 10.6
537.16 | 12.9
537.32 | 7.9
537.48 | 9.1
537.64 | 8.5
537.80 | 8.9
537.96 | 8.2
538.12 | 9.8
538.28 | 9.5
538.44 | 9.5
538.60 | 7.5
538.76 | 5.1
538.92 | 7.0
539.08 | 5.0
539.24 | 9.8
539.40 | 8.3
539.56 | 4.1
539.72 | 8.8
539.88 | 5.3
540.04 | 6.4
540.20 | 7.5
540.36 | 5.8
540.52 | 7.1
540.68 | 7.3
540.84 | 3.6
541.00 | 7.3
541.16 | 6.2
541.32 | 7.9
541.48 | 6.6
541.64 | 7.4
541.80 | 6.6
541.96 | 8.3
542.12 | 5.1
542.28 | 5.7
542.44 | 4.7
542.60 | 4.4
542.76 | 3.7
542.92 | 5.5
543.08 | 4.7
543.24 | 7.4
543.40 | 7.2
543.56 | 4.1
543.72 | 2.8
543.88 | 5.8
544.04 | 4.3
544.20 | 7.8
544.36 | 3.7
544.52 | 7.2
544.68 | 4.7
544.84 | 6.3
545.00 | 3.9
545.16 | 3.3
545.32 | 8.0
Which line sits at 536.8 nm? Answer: C III] 1909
